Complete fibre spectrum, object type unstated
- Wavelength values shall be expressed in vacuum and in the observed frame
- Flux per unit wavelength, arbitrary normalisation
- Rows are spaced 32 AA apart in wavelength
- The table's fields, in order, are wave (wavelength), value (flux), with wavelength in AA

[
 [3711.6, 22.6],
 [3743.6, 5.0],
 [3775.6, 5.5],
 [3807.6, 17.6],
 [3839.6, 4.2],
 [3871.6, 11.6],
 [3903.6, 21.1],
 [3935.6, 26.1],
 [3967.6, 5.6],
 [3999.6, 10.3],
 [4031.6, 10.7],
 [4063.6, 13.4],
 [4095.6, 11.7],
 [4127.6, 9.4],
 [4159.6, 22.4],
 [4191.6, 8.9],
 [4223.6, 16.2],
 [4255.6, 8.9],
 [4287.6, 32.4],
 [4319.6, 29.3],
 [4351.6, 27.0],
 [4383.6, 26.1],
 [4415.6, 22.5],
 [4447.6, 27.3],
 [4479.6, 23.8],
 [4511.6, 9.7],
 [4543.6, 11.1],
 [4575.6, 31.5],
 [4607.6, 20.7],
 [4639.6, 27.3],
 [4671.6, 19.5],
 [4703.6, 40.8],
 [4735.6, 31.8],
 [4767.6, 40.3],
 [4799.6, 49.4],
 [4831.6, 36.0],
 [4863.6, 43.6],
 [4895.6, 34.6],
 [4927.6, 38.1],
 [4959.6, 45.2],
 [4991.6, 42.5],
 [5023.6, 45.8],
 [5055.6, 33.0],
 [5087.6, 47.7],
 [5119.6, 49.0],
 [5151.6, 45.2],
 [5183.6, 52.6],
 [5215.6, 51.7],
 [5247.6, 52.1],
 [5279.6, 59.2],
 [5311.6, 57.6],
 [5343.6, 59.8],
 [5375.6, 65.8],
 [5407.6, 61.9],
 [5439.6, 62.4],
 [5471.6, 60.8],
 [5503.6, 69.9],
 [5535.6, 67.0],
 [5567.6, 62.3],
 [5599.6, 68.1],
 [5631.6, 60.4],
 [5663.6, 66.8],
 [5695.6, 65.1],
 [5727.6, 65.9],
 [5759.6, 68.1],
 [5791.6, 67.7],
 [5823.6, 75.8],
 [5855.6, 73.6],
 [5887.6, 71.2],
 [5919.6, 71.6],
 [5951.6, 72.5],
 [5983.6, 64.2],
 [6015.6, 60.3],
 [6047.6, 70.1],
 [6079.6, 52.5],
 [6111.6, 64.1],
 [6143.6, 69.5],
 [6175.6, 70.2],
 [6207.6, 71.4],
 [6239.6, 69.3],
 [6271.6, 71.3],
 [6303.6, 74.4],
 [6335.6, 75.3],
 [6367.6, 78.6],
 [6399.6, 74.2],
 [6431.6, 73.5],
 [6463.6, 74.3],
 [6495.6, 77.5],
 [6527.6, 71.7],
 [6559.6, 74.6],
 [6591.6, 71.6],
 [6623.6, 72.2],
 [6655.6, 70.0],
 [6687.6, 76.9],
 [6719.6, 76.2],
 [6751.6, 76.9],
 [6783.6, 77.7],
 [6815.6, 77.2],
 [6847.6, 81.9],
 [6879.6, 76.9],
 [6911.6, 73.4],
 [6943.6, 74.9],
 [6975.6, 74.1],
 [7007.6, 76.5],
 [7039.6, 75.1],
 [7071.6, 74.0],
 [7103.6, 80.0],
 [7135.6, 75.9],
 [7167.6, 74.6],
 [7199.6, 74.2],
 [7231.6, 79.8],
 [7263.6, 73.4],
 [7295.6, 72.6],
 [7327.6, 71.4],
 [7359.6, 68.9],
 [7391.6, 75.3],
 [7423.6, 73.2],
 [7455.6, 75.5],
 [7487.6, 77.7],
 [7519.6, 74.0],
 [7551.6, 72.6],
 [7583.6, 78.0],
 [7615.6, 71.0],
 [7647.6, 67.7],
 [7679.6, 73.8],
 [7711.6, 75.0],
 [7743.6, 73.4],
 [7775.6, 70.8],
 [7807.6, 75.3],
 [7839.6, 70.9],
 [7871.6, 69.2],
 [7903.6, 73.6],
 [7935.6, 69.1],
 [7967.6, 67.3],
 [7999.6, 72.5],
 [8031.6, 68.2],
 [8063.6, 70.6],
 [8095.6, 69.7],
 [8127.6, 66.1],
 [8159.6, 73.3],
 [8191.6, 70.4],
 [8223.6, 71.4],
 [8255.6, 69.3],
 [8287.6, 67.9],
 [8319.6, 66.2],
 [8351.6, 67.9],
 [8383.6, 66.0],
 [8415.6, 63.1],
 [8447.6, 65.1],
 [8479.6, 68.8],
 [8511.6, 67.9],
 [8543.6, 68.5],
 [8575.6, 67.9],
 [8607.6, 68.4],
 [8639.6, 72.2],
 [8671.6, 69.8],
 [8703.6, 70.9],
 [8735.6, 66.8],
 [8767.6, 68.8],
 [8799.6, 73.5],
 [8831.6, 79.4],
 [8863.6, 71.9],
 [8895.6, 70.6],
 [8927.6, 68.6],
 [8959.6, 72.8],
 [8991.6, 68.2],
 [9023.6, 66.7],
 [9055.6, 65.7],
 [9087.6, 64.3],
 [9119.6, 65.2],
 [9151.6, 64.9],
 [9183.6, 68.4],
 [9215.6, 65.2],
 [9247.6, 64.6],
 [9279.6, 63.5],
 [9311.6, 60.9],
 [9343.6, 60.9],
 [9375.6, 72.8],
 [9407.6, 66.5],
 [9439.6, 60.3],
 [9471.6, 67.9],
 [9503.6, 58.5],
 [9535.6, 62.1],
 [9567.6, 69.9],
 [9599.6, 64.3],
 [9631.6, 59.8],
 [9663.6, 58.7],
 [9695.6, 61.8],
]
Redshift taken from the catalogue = 0.175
